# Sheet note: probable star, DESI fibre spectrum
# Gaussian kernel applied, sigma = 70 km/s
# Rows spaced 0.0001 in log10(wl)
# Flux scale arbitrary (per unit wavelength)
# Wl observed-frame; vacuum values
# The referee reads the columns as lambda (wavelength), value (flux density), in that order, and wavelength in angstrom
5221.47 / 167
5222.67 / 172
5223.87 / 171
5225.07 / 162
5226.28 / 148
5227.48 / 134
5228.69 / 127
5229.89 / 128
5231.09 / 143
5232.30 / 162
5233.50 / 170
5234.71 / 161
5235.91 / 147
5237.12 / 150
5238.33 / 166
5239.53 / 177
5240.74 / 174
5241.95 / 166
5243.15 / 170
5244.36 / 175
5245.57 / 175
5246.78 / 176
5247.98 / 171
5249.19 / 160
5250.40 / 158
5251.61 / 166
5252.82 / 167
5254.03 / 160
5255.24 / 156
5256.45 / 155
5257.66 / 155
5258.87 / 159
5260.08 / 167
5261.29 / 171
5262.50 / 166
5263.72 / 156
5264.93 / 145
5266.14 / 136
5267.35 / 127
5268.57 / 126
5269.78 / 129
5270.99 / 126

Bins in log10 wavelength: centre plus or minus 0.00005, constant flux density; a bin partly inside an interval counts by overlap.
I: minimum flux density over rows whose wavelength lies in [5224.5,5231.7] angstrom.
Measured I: 127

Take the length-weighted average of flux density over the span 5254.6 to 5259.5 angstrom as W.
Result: 156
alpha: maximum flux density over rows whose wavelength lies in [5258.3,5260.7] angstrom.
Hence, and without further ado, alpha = 167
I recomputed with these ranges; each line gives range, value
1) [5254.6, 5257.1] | 155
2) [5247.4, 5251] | 158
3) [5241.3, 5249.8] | 160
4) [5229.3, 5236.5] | 128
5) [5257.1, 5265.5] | 145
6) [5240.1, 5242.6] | 166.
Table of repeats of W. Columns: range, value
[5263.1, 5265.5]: 150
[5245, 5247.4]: 176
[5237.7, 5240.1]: 171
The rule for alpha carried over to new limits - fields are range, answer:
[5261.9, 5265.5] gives 166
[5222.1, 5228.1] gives 172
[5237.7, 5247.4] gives 177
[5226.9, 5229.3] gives 134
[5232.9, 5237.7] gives 170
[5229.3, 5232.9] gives 162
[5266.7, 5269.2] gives 127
